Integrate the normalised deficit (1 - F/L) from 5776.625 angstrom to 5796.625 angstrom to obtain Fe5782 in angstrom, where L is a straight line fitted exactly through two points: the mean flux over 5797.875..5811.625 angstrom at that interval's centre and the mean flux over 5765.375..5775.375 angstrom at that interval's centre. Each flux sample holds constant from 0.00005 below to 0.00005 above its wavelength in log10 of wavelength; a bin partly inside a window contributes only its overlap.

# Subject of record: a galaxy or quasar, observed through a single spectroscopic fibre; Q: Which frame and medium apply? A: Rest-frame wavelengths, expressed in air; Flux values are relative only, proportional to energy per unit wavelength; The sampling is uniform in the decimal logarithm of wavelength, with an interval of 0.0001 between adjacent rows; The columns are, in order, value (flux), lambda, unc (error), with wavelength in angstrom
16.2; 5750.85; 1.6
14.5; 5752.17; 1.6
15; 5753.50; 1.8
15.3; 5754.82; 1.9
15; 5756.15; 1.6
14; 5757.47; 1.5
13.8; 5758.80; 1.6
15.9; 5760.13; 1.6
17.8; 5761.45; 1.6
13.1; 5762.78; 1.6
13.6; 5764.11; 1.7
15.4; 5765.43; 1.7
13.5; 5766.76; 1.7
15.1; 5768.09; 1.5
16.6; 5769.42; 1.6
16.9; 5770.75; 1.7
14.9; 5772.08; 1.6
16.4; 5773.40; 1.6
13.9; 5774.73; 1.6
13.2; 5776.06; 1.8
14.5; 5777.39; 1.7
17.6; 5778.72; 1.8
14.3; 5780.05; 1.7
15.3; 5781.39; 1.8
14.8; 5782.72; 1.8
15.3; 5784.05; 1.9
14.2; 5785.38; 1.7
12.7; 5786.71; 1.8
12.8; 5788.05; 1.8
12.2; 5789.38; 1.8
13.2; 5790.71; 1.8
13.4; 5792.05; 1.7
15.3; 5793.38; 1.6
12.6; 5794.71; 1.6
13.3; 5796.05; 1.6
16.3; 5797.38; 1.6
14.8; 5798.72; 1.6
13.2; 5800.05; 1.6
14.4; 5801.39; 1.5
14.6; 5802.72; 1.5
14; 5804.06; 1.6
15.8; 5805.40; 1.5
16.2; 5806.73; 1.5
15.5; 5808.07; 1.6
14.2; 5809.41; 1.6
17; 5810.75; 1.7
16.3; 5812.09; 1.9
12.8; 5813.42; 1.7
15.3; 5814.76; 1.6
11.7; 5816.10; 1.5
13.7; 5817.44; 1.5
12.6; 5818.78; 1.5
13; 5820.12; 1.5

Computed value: 1.4 angstrom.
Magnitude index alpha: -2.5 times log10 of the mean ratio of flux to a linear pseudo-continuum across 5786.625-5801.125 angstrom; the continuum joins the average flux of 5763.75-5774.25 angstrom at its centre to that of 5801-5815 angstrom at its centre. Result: 0.114 mag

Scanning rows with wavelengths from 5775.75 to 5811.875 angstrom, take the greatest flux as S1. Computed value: 17.6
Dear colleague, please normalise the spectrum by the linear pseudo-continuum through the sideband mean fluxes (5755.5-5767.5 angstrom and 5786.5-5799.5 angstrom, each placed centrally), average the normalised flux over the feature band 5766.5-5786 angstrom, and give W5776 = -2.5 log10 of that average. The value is -0.07 mag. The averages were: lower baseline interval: 14.7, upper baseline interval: 13.7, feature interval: 15.1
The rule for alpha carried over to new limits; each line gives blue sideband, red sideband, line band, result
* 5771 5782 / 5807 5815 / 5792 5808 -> 0.044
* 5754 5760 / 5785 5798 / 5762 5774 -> -0.057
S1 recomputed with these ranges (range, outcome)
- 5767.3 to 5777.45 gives 16.9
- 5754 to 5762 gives 17.8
